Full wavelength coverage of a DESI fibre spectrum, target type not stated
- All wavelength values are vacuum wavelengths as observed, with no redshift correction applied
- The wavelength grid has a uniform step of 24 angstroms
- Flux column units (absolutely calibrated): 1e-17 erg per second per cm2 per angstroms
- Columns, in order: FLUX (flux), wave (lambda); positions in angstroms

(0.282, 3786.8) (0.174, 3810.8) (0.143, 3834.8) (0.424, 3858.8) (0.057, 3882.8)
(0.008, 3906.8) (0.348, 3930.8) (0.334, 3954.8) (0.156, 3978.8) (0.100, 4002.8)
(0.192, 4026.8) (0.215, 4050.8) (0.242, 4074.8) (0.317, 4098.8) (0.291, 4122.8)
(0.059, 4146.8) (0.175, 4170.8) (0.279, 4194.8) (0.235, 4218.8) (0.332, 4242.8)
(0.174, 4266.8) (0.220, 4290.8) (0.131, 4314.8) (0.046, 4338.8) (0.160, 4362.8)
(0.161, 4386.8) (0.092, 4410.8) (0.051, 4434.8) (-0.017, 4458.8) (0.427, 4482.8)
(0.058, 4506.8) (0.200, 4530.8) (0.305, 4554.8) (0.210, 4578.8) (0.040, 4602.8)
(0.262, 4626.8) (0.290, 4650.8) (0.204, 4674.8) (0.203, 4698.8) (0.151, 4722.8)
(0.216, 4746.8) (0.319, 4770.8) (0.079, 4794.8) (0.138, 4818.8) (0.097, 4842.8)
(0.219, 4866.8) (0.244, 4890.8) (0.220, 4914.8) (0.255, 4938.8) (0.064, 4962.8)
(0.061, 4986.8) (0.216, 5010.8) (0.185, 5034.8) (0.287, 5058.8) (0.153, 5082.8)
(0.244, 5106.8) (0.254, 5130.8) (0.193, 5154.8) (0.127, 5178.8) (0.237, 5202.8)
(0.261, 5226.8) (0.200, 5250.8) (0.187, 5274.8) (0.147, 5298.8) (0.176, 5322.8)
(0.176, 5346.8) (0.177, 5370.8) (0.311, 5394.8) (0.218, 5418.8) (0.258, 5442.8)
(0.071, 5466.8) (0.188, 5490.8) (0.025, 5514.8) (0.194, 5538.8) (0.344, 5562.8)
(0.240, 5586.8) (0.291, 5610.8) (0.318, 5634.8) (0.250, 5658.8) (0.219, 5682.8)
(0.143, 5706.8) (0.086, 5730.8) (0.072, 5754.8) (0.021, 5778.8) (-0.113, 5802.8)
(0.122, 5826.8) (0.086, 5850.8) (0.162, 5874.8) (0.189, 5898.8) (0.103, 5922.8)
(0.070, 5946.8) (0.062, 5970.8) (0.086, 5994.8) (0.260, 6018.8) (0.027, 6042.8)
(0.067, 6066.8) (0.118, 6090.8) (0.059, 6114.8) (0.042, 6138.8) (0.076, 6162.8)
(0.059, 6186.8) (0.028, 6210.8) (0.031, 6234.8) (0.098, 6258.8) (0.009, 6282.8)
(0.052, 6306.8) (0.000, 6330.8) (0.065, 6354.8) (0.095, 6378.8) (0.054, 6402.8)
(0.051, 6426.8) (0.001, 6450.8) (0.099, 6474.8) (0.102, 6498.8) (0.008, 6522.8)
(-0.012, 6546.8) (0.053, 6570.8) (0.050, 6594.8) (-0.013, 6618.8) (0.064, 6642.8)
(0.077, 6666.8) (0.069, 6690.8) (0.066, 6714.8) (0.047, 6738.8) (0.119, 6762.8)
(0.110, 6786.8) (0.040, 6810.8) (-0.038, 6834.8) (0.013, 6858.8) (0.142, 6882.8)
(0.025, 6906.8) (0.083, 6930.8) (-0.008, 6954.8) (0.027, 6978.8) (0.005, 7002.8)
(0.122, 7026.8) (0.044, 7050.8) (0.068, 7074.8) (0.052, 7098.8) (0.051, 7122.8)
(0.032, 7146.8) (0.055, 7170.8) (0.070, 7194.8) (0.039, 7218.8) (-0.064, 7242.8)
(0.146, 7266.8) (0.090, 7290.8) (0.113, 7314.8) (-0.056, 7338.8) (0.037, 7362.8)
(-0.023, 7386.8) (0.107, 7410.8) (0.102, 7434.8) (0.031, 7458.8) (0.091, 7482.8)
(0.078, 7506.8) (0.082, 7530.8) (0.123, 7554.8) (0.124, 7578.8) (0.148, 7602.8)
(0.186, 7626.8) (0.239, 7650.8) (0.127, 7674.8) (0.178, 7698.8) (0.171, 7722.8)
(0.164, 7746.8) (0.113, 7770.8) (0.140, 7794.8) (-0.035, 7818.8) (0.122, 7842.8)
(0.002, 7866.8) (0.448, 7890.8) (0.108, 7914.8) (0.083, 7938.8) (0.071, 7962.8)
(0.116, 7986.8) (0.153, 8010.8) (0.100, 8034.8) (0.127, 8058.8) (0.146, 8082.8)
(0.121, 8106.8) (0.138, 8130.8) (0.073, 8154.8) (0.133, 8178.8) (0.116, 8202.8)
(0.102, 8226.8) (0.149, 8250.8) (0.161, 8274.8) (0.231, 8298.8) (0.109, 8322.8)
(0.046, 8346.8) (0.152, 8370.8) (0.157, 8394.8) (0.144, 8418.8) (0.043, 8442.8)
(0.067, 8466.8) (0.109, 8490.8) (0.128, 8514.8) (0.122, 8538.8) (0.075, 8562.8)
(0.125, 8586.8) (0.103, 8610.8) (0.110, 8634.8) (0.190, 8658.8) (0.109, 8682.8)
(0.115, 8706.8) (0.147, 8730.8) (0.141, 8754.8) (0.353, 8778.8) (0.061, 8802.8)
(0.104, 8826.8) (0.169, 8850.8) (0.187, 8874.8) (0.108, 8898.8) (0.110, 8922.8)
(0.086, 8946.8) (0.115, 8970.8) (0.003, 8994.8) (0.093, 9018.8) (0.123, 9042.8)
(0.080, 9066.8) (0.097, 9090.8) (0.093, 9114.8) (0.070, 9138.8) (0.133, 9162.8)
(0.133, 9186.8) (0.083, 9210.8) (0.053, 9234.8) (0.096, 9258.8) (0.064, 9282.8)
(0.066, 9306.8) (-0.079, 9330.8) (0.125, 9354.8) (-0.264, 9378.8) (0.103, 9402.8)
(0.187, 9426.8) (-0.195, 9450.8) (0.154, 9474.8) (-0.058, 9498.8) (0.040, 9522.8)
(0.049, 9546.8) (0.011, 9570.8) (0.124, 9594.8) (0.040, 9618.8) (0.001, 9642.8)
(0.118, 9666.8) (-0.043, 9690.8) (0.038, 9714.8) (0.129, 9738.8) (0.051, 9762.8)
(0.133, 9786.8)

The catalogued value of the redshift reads 0.203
